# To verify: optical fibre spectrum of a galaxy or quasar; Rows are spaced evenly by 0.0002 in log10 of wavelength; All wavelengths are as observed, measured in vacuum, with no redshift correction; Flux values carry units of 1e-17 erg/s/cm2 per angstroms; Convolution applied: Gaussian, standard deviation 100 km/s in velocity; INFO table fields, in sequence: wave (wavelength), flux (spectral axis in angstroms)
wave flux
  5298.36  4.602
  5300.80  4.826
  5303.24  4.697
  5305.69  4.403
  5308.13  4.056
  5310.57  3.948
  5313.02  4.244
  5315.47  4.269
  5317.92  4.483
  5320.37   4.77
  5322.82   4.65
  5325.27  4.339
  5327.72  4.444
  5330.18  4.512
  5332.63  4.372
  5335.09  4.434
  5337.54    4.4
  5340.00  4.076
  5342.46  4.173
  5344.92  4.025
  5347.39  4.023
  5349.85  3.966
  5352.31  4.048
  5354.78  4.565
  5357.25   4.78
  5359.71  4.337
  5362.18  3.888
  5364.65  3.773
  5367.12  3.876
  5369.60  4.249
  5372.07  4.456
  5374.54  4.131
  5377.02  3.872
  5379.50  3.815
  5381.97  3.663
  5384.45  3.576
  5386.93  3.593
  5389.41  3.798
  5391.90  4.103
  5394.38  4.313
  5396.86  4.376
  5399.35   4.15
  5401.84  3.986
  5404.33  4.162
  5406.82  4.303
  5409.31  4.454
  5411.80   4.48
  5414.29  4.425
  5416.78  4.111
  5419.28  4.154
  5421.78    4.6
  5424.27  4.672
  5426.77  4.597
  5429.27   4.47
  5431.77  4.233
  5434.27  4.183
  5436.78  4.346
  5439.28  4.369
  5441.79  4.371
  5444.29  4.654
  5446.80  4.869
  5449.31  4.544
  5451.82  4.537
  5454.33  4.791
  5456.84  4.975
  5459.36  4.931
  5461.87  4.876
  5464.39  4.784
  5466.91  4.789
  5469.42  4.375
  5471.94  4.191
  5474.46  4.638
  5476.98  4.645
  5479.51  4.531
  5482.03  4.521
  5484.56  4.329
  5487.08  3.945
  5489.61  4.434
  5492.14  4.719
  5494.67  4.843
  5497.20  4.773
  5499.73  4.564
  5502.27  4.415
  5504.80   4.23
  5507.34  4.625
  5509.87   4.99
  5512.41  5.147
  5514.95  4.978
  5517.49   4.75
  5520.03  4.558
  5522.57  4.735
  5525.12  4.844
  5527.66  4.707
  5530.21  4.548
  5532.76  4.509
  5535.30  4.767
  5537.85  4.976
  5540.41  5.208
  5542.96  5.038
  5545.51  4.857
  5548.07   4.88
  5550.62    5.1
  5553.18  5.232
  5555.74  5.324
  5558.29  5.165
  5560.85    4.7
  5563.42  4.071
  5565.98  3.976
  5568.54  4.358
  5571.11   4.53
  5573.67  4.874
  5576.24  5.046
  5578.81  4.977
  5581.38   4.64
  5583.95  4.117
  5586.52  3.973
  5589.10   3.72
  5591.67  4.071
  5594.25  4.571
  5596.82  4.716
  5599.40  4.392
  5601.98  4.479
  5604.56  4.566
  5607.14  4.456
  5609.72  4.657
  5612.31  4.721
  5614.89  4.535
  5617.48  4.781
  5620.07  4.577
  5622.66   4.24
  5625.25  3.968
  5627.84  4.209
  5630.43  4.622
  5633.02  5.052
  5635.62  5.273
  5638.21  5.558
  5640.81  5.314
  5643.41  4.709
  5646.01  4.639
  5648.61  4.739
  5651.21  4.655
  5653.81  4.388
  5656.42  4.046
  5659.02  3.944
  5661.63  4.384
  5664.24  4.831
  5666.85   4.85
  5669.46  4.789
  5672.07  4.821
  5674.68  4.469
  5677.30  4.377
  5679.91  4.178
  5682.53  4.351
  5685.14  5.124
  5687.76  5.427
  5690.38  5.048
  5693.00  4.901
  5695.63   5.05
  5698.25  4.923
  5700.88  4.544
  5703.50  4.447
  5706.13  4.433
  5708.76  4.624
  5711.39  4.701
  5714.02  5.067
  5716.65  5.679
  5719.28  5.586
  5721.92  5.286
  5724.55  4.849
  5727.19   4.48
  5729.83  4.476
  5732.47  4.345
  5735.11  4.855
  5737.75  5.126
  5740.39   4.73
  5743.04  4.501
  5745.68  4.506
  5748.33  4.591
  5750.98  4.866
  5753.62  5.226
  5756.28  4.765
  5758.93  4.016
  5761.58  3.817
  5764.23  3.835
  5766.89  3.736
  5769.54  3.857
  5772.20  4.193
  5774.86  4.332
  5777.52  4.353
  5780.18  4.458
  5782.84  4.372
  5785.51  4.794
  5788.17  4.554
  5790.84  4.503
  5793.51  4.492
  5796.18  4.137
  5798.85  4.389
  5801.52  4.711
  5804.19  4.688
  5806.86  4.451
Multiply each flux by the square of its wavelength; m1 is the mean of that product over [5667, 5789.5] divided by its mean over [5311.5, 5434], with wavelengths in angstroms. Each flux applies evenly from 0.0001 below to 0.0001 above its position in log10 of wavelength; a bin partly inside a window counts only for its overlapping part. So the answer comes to 1.25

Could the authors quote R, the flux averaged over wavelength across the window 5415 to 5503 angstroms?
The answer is 4.54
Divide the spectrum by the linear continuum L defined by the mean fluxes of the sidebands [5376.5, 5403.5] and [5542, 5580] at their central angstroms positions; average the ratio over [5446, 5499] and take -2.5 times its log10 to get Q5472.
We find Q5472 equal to -0.06 mag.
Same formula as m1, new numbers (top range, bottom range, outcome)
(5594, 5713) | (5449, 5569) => 1.04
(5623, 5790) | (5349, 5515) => 1.17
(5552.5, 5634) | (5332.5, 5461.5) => 1.14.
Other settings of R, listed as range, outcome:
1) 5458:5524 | 4.63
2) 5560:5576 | 4.45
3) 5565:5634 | 4.47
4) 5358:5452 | 4.22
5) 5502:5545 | 4.78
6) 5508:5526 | 4.85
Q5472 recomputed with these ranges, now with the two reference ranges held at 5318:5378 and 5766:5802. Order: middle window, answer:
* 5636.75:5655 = -0.129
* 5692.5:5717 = -0.111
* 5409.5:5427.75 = -0.039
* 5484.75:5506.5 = -0.048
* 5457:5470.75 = -0.115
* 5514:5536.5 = -0.099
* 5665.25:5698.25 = -0.110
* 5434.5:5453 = -0.056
